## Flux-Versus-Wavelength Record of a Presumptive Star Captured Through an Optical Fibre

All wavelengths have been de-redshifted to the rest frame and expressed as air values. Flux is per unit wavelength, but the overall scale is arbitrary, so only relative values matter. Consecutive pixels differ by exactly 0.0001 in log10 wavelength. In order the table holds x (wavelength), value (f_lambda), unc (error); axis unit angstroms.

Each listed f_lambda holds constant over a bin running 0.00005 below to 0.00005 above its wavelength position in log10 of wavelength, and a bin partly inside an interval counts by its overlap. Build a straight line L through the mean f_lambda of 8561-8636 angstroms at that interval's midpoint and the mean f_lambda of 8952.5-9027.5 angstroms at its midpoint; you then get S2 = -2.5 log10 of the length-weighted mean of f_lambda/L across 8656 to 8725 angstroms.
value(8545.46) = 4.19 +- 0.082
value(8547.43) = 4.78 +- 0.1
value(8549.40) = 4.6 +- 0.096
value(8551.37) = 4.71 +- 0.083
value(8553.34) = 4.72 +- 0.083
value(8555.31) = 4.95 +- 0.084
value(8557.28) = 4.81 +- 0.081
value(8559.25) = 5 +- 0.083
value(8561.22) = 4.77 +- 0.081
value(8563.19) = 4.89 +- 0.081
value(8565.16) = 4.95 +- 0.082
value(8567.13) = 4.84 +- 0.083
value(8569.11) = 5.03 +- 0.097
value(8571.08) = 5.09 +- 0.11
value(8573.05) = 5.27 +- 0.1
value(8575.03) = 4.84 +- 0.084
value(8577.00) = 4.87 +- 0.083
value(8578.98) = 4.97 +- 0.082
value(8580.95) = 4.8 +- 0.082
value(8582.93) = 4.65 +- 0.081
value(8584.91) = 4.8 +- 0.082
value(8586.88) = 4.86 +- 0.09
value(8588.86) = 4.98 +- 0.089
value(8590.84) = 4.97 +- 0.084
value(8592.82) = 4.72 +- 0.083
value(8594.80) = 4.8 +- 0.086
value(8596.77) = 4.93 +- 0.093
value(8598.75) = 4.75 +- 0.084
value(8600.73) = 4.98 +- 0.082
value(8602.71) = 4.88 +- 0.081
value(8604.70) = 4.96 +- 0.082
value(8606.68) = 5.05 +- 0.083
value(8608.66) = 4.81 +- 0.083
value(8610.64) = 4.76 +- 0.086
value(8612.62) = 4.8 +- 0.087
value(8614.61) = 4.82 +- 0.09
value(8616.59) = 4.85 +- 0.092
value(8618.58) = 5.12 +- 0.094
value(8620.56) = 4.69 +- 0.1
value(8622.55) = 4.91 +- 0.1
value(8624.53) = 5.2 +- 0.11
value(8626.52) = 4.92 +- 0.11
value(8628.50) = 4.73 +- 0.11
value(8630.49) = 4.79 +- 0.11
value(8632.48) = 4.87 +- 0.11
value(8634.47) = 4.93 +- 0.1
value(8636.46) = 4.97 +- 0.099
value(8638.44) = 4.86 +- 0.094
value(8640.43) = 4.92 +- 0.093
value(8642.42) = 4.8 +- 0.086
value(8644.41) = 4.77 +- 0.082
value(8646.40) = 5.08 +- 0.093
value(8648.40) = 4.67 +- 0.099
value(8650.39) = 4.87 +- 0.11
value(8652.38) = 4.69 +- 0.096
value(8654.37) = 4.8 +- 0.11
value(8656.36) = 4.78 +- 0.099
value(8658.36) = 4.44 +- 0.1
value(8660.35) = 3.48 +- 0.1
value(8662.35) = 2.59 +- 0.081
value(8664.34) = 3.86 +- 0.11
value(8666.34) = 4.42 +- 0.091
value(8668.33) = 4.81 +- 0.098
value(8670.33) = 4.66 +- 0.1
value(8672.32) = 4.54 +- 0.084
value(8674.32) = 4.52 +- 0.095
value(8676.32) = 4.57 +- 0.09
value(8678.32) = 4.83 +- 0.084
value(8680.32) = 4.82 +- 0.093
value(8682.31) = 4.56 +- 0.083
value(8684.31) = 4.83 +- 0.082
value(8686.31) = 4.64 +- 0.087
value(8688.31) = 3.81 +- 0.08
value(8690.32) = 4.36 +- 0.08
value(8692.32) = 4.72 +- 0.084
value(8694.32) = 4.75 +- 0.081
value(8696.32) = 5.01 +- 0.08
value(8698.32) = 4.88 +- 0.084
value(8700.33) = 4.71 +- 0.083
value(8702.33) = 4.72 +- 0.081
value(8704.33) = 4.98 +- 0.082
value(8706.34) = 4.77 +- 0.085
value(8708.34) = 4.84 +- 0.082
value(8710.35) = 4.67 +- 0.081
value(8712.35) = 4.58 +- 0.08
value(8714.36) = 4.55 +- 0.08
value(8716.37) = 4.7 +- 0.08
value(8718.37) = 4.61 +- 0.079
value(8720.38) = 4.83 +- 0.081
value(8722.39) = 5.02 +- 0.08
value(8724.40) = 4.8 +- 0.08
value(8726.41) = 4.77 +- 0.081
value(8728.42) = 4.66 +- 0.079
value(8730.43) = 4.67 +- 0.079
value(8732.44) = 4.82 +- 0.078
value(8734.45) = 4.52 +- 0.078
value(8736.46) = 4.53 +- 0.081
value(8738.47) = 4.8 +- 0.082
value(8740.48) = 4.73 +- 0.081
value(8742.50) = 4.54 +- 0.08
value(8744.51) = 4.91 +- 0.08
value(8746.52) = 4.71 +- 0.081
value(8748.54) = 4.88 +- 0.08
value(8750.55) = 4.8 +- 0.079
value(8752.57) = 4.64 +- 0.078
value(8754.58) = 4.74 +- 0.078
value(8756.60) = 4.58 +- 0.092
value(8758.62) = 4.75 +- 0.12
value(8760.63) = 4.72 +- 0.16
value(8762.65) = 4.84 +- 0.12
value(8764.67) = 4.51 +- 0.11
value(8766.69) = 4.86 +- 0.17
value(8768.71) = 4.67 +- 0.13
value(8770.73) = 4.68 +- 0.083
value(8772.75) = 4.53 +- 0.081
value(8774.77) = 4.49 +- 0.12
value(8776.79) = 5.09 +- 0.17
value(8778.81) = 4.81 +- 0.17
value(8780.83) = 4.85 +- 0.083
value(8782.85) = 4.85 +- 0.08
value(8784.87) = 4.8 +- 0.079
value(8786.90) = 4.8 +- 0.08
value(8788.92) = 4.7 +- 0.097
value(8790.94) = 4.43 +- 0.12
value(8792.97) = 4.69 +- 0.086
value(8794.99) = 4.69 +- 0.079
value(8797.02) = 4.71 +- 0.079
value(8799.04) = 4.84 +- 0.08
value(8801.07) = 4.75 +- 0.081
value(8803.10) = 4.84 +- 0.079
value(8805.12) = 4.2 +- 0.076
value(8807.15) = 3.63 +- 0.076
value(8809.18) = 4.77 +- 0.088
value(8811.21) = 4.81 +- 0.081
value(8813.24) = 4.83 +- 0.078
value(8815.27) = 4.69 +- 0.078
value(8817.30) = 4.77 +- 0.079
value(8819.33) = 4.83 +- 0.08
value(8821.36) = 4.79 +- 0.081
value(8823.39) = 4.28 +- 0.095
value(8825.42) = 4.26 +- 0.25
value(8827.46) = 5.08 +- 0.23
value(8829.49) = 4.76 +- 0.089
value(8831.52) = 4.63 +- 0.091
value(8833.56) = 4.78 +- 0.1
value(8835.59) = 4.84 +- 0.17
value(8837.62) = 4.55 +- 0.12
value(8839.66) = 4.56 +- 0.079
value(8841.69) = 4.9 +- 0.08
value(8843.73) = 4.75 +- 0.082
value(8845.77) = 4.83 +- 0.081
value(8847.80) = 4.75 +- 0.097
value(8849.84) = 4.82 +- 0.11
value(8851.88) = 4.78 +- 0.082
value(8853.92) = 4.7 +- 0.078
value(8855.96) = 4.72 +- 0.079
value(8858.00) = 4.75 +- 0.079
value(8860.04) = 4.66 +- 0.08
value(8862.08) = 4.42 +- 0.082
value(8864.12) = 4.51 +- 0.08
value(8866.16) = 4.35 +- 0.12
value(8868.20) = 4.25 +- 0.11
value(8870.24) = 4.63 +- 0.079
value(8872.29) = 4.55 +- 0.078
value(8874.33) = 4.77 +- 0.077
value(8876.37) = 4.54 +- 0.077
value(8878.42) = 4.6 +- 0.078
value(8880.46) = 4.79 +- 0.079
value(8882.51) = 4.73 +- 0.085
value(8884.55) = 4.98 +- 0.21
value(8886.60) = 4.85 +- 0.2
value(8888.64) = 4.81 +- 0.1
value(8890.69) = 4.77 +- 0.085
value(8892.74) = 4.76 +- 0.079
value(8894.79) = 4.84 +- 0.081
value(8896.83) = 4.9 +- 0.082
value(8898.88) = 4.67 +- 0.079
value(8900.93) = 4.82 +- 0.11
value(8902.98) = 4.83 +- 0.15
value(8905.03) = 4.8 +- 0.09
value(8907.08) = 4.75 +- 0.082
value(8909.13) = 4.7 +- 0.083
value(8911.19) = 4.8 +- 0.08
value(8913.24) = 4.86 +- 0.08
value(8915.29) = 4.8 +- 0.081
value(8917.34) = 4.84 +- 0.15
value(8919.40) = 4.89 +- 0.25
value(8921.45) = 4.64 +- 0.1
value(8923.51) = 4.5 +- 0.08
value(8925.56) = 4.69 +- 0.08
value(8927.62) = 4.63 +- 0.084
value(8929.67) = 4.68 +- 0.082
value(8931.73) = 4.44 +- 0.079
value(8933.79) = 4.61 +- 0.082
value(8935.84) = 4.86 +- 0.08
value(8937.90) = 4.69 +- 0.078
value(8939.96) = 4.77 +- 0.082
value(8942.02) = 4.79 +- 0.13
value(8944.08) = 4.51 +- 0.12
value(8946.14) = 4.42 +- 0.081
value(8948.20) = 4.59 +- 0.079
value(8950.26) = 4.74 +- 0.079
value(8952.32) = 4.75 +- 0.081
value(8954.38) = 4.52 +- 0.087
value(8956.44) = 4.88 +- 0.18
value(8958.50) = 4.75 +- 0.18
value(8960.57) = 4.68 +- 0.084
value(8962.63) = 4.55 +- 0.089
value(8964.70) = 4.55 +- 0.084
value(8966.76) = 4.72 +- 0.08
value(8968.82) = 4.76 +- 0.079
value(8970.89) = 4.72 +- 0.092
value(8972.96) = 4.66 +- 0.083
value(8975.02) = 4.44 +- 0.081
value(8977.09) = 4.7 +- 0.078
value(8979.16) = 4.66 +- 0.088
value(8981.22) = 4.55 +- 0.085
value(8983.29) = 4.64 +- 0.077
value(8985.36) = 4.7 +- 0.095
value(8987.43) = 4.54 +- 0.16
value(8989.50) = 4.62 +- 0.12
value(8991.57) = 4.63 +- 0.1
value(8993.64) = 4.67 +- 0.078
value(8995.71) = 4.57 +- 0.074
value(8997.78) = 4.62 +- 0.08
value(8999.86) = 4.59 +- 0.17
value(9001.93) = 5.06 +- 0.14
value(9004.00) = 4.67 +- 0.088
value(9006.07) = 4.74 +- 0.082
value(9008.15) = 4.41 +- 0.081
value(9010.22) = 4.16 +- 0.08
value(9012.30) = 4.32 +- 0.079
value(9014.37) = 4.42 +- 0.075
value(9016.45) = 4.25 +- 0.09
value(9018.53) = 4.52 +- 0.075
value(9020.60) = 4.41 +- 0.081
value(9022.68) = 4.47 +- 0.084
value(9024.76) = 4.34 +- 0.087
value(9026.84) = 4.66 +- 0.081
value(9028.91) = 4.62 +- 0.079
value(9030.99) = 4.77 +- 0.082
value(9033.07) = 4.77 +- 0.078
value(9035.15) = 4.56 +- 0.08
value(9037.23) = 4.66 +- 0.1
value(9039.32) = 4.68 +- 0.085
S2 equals 0.06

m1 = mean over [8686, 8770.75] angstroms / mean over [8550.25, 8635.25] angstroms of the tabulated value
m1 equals 1.0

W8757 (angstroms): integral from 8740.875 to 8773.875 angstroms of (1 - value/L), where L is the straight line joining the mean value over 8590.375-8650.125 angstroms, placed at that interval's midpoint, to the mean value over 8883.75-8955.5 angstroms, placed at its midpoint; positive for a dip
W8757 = 0.7 angstroms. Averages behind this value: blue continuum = 4.88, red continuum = 4.73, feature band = 4.71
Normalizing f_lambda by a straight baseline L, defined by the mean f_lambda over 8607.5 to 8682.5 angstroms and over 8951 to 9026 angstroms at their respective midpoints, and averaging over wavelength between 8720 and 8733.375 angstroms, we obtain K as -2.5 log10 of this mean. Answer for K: -0.03 mag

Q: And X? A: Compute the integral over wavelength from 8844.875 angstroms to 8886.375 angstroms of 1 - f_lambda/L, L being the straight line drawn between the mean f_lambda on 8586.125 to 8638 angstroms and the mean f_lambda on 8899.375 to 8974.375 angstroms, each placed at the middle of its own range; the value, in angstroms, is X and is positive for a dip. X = 0.7 angstroms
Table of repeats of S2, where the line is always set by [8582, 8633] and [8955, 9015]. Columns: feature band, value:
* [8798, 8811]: 0.050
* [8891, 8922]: -0.028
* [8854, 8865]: 0.019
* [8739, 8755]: 0.007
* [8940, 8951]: 0.006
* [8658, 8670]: 0.220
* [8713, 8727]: 0.011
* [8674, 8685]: 0.029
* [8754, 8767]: 0.015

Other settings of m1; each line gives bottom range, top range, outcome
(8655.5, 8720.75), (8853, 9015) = 1.03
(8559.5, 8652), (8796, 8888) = 0.95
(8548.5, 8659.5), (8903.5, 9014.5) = 0.96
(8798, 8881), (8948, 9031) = 0.99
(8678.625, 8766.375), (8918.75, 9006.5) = 0.99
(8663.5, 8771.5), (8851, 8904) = 1.00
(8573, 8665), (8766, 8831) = 0.98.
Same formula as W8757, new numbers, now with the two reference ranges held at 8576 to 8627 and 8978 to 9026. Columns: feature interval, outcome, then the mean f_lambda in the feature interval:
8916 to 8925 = -0.2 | 4.72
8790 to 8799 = 0.1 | 4.65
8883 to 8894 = -0.4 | 4.83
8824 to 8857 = -0.3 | 4.73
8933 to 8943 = -0.3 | 4.75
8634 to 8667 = 2.2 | 4.52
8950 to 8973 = -0.6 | 4.69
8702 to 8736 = 0.3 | 4.73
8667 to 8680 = 0.4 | 4.66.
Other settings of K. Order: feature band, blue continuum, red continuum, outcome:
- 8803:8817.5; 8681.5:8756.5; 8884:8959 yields 0.04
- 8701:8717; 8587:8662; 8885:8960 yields 0.01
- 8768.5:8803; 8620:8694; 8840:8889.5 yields -0.02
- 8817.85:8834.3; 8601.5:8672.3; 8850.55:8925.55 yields 0.01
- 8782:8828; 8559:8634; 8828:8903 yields 0.02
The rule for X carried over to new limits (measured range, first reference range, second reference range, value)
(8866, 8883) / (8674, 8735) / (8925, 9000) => 0.3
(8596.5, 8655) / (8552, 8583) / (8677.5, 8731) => -0.6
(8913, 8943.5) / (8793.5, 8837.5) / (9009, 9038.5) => -0.9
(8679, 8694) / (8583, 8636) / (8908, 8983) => 0.9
